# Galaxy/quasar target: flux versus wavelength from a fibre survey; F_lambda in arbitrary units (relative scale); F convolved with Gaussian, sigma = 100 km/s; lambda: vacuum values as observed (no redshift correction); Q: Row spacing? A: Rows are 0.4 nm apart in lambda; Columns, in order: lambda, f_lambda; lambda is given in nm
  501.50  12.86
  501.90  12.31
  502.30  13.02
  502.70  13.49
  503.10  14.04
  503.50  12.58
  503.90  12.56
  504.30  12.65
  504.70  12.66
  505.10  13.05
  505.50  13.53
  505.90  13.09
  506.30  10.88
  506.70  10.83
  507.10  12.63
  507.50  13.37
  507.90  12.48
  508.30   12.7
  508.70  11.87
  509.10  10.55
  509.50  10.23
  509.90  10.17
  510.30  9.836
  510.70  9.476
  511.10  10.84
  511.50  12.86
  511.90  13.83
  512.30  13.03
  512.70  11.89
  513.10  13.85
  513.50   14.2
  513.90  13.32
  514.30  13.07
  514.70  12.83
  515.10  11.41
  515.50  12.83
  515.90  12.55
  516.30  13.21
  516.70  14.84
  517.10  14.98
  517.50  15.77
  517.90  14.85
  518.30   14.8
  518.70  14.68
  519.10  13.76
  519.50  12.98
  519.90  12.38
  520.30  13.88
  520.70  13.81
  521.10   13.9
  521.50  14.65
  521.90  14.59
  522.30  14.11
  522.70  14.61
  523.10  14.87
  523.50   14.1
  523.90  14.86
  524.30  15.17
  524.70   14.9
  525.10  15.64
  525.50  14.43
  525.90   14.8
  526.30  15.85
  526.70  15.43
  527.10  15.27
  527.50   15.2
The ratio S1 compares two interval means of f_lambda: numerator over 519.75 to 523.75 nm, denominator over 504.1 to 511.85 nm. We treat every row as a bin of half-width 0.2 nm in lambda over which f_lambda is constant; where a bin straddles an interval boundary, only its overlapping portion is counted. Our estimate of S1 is 1.2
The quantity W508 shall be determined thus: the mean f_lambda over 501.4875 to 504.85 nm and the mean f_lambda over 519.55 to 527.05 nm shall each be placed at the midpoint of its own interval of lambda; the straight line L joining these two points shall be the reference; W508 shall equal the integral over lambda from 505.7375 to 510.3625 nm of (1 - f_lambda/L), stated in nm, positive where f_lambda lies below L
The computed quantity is 0.59 nm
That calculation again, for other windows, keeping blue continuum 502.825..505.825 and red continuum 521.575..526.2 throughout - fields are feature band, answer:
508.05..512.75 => 0.74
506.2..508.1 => 0.17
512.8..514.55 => 0.05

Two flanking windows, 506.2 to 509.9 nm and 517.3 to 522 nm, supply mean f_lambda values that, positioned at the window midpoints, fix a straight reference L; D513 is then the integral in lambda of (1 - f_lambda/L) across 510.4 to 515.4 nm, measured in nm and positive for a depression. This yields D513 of 0.08 nm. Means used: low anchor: 11.7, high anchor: 14.2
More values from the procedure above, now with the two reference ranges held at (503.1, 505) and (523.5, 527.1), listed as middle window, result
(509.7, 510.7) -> 0.26 nm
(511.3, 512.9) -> 0.09 nm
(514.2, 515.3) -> 0.12 nm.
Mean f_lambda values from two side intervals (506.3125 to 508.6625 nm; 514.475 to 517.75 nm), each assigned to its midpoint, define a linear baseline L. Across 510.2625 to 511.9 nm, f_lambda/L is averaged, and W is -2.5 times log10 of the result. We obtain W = 0.14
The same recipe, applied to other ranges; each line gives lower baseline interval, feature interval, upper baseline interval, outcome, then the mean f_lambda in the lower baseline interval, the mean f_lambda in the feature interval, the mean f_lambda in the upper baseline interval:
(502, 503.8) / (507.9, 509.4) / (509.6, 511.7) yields -0.04 mag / 13.2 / 11.7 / 10.6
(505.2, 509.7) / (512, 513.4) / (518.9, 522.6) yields -0.03 mag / 12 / 13.1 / 13.8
